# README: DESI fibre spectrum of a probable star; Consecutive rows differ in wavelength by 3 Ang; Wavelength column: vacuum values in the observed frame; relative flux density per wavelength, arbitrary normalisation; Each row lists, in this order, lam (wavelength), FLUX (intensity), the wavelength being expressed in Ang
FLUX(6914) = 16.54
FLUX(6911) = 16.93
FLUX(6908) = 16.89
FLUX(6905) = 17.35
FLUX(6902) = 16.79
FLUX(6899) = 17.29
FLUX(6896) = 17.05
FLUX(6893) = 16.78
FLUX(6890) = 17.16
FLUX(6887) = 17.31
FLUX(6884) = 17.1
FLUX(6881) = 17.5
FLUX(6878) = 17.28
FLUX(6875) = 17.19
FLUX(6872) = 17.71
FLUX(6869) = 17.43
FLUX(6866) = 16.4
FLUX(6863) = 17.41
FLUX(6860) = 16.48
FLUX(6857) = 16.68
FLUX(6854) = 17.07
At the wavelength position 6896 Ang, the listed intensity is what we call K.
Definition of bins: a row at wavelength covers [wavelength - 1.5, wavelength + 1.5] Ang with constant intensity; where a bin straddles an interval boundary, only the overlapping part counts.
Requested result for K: 17.05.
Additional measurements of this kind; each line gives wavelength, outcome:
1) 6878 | 17.28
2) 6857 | 16.68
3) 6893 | 16.78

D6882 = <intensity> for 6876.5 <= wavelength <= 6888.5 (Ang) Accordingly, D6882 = 17.3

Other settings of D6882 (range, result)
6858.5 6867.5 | 16.8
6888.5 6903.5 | 17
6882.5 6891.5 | 17.2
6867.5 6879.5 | 17.4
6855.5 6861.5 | 16.6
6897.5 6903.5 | 17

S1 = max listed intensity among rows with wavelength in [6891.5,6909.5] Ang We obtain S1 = 17.35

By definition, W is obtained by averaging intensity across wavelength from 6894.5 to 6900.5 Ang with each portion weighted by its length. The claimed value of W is 17.2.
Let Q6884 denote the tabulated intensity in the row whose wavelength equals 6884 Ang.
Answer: 17.1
